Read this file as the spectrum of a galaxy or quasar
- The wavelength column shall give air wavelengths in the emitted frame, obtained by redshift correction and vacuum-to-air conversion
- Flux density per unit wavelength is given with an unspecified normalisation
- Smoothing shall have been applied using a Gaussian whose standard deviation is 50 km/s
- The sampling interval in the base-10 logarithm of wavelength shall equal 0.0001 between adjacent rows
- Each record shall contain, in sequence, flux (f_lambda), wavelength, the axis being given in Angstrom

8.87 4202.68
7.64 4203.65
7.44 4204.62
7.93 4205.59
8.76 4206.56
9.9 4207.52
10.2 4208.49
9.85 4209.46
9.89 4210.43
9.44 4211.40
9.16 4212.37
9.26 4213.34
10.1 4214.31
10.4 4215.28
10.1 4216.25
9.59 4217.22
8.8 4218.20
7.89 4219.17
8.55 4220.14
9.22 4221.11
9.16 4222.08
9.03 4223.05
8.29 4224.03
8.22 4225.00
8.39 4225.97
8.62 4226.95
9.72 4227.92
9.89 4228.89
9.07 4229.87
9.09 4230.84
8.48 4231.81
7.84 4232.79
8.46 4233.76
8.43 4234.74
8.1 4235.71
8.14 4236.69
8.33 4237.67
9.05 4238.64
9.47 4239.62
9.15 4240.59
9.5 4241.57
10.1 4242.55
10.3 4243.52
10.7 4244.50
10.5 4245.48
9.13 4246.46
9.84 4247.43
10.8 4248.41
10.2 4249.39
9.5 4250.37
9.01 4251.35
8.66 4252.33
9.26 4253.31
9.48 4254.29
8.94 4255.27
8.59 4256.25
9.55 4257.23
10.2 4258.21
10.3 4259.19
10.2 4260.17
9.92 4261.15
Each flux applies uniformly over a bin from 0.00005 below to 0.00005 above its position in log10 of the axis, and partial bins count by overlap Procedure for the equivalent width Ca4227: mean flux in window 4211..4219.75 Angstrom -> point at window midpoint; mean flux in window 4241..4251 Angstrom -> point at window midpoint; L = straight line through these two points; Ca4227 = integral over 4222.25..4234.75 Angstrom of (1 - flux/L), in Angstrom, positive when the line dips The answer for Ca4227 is 1.2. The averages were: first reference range 9.4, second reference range 10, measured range 8.75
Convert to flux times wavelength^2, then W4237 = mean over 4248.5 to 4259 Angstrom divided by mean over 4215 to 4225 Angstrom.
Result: 1.1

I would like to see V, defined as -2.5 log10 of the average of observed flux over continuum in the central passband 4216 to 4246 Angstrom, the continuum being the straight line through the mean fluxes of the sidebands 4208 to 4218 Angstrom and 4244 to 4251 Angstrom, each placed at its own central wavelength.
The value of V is 0.102 mag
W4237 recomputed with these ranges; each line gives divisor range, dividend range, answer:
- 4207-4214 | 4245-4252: 1.03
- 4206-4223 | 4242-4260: 1.05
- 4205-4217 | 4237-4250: 1.03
